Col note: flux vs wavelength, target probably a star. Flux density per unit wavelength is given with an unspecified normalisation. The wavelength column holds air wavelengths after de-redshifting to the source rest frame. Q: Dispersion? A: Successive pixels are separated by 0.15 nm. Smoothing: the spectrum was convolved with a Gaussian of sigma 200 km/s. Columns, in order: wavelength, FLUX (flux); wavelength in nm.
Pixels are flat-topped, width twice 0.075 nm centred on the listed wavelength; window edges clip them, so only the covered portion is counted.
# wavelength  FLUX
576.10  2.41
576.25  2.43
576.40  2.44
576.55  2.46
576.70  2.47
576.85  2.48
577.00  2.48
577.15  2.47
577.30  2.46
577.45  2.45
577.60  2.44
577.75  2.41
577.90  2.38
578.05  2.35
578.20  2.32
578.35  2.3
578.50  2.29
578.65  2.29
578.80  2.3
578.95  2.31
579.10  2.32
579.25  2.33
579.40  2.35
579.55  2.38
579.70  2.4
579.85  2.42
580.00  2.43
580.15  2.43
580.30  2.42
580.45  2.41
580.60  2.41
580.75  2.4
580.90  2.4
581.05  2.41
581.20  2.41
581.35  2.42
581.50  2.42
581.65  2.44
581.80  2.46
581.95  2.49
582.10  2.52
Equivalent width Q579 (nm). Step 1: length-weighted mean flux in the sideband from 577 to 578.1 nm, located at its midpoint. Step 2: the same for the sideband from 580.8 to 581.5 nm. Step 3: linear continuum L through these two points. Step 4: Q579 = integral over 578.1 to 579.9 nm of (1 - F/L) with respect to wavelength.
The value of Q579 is 0.07 nm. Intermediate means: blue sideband 2.43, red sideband 2.41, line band 2.33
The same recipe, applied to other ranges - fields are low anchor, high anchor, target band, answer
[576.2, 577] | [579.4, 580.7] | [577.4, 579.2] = 0.07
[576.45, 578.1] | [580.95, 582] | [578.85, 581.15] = 0.05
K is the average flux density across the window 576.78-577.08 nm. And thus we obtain 2.48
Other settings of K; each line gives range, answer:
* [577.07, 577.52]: 2.46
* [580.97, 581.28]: 2.41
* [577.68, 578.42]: 2.35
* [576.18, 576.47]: 2.44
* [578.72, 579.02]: 2.3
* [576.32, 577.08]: 2.47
